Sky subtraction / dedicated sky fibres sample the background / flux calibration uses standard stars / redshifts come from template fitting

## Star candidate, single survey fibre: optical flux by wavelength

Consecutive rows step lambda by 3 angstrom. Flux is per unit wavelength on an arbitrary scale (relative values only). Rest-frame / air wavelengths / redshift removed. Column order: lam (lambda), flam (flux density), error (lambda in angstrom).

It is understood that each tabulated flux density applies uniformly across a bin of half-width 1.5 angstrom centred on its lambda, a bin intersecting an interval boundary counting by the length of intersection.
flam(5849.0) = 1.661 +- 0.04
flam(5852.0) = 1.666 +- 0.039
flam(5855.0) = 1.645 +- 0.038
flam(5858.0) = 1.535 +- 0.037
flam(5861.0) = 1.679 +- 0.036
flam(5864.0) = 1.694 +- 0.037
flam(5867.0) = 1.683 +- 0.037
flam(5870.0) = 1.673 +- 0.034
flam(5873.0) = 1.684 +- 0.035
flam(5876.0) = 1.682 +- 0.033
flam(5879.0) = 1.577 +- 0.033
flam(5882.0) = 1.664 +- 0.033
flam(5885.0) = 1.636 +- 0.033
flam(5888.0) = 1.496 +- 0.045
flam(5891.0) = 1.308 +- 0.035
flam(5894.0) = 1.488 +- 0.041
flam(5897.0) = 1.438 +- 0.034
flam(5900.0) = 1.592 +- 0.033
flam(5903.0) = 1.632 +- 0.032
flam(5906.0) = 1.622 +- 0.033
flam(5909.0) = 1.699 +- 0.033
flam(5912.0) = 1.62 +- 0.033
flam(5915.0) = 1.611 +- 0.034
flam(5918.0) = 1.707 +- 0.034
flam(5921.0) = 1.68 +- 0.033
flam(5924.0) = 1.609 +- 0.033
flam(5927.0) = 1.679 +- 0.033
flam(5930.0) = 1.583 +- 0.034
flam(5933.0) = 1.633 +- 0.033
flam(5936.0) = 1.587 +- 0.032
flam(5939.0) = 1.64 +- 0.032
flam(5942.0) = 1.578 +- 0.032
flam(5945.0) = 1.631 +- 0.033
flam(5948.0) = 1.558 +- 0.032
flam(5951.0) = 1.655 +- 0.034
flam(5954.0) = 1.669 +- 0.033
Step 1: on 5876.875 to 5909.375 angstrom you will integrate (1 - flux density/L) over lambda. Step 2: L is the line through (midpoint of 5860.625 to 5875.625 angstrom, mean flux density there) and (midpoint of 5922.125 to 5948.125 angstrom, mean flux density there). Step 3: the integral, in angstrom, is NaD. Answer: 1.97 angstrom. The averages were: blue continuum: 1.68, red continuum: 1.61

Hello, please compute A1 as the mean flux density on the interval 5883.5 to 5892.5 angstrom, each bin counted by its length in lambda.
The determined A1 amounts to 1.48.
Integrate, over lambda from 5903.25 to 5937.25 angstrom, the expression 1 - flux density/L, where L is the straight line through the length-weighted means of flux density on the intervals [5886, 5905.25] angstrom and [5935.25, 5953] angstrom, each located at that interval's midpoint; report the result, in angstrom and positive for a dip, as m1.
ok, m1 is -1.8 angstrom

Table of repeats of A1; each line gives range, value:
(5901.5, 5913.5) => 1.64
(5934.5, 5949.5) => 1.6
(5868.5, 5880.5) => 1.65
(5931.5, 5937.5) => 1.61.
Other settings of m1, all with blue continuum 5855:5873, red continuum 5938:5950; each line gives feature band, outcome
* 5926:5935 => -0.1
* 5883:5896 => 1.2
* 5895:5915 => 0.4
